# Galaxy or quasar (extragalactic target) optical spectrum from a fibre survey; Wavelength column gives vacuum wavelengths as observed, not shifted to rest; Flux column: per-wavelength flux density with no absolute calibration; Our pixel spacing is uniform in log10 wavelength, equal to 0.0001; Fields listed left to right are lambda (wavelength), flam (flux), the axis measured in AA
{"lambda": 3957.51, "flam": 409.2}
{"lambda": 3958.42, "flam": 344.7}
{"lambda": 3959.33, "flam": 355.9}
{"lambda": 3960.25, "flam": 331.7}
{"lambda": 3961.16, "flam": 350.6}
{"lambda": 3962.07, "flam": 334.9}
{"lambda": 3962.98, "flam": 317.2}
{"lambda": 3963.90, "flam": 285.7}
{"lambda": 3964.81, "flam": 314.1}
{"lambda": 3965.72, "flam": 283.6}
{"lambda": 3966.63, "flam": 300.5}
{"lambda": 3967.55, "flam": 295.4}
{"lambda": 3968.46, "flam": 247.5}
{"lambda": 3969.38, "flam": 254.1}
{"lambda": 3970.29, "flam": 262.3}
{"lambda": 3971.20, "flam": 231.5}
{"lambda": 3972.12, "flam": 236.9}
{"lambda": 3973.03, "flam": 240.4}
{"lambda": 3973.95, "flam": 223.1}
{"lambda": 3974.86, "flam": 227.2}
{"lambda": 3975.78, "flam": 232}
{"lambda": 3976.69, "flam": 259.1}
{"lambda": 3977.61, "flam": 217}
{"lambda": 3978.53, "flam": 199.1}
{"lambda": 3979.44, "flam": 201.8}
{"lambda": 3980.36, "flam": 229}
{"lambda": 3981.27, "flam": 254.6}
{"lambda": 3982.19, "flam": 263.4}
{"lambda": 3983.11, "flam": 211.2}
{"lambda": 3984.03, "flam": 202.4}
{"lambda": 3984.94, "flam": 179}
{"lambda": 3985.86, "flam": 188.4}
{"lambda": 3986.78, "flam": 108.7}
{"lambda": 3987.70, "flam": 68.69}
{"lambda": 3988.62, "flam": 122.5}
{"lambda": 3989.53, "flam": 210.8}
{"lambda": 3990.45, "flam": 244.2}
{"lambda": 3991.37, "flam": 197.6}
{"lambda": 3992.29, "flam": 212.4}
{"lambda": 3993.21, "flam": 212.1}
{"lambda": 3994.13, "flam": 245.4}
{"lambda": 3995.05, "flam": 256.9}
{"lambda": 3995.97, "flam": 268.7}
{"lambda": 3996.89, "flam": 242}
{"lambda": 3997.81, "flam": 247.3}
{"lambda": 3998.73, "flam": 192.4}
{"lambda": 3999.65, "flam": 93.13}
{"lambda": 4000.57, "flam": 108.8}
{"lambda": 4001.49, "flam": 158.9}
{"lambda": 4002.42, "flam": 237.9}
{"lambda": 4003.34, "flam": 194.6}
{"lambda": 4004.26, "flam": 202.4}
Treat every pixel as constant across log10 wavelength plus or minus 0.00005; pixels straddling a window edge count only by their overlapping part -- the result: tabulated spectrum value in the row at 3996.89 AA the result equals 242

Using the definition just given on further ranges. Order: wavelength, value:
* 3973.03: 240.4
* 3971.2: 231.5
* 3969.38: 254.1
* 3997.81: 247.3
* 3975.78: 232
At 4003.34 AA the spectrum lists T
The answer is 194.6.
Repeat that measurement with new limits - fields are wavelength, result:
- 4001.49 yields 158.9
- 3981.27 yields 254.6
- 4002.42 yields 237.9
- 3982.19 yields 263.4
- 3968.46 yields 247.5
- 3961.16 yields 350.6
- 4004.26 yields 202.4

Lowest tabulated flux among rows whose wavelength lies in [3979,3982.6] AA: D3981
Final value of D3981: 201.8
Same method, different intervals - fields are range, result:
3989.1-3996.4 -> 197.6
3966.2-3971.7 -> 231.5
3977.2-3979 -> 199.1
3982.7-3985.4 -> 179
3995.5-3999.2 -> 192.4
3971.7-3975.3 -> 223.1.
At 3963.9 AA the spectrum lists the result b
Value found 285.7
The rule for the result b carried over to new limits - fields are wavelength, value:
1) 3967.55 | 295.4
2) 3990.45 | 244.2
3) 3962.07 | 334.9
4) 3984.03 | 202.4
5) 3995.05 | 256.9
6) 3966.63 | 300.5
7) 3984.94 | 179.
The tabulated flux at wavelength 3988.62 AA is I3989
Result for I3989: 122.5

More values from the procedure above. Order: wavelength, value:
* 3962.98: 317.2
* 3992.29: 212.4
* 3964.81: 314.1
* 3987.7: 68.69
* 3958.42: 344.7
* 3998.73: 192.4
